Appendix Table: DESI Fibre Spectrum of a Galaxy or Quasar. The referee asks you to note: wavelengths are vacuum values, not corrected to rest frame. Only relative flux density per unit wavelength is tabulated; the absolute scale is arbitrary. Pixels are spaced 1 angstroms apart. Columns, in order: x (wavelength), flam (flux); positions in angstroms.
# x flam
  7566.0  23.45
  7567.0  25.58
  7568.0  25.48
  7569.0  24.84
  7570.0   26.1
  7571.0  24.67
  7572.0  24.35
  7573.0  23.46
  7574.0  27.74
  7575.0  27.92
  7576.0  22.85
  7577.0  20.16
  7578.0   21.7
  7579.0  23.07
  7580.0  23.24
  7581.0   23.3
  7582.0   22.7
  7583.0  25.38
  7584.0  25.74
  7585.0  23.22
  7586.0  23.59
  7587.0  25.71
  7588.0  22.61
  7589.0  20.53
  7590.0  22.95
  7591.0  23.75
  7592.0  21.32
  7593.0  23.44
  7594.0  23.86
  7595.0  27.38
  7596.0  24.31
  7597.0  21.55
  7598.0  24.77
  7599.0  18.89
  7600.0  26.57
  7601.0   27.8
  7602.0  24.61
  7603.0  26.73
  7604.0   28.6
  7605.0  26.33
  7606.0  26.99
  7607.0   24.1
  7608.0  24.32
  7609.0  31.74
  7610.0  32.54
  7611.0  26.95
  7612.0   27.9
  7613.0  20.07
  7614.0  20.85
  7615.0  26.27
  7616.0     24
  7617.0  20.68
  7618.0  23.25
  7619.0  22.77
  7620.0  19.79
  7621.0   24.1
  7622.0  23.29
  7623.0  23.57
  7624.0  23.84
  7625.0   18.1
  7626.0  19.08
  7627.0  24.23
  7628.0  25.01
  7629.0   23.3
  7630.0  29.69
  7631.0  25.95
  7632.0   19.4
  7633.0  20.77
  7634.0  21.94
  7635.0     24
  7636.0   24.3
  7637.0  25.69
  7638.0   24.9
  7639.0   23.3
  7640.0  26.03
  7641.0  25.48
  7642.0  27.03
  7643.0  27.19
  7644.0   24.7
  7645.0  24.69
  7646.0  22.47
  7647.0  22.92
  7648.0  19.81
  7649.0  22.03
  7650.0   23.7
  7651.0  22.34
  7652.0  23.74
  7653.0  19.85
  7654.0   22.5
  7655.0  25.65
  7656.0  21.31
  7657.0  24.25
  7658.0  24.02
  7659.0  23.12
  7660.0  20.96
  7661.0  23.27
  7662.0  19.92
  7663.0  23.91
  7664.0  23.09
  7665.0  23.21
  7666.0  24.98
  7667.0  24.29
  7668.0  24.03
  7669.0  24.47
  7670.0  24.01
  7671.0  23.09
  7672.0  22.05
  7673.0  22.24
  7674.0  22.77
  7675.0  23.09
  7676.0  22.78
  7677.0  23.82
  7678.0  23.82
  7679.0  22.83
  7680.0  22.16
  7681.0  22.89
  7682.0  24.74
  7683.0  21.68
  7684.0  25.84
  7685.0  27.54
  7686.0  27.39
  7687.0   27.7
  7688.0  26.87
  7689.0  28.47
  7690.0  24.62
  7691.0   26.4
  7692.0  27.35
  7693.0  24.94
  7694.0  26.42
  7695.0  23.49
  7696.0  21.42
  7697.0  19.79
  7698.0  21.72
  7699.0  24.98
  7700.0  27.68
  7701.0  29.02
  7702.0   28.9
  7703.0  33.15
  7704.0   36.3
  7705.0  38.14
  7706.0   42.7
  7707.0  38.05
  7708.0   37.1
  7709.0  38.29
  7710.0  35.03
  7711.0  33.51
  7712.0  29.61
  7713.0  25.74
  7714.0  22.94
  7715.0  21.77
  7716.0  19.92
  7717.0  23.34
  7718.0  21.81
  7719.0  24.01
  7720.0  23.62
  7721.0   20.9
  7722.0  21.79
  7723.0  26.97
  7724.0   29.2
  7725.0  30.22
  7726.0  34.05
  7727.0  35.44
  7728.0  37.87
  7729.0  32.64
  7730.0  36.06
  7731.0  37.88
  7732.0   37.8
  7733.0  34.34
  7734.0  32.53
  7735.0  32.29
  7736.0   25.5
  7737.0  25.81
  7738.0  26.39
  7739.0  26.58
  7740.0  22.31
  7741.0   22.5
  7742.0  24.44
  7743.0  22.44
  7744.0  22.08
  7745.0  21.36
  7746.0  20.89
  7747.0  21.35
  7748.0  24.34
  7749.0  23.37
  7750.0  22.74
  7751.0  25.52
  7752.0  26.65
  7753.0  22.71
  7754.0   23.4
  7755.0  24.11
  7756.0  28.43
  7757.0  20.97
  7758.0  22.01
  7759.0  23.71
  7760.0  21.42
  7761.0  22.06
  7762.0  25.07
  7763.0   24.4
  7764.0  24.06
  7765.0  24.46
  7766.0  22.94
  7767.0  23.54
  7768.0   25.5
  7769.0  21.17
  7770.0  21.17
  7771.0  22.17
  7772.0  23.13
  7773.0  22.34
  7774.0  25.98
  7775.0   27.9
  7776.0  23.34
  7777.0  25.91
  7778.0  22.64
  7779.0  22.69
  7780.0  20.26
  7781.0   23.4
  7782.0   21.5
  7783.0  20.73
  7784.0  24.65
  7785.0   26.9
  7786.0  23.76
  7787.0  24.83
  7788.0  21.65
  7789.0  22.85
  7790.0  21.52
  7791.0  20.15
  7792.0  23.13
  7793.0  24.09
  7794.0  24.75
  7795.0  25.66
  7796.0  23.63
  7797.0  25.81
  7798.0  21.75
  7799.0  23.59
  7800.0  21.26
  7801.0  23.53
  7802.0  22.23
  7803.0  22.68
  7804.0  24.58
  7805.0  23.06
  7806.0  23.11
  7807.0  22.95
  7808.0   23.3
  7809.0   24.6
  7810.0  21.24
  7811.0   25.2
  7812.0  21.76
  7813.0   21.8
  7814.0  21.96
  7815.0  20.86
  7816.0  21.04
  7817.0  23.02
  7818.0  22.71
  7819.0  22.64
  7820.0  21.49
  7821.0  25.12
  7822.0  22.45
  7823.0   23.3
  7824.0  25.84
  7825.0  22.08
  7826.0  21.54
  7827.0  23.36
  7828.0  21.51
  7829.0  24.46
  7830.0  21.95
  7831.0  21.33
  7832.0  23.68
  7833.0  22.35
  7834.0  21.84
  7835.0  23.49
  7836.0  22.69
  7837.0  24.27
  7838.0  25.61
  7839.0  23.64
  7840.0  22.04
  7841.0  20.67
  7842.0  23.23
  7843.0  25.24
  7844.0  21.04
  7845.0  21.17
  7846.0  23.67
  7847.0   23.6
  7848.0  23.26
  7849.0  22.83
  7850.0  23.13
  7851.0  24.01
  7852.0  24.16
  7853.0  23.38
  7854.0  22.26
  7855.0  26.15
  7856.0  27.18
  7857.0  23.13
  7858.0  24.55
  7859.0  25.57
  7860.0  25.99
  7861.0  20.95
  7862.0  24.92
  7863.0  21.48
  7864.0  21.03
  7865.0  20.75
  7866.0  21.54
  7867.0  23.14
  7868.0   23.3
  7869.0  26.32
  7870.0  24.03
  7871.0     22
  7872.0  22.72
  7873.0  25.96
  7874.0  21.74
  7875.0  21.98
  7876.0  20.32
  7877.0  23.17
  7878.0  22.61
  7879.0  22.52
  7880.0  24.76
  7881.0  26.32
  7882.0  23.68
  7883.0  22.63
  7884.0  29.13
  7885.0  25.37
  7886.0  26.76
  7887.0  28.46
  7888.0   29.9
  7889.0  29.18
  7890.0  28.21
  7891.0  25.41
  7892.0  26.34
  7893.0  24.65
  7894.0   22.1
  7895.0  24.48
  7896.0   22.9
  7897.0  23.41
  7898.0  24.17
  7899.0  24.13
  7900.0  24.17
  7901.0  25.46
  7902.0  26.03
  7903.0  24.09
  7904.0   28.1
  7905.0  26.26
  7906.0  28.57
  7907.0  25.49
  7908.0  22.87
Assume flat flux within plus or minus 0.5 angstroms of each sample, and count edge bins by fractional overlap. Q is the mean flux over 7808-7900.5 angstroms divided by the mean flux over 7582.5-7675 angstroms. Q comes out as 1.0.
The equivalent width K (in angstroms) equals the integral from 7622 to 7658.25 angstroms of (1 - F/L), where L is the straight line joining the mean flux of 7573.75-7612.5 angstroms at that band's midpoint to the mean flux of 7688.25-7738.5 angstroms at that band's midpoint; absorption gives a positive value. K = 4.1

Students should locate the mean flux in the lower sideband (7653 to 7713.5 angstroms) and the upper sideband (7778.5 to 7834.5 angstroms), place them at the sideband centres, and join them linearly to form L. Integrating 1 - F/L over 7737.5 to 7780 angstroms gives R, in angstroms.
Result 1.1 angstroms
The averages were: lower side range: 26.2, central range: 23.5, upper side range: 22.9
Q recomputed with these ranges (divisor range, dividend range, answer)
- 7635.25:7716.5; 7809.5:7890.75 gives 0.92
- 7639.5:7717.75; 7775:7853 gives 0.90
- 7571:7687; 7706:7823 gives 1.05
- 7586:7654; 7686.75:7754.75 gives 1.15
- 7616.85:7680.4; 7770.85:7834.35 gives 0.99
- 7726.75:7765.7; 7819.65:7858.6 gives 0.89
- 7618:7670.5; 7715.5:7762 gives 1.12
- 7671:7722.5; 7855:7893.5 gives 0.92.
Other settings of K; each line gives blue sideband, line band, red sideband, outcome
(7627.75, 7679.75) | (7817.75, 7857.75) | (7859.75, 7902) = 1.5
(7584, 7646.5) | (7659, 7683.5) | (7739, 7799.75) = 0.9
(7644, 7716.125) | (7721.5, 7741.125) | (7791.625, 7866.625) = -4.6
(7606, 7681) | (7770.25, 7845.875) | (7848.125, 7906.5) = 3.5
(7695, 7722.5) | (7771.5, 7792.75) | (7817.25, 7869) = 1.8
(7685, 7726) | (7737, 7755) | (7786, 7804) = 1.5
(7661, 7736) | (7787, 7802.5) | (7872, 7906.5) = 1.8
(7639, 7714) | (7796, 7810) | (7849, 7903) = 0.9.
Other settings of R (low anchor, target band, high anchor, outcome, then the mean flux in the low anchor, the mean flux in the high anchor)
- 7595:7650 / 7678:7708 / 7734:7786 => -4.3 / 24.3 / 23.8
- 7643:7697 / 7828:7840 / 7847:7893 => 0.5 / 23.8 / 24.3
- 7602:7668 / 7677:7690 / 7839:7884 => -0.7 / 23.9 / 23.3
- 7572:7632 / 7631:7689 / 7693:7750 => 5.3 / 24.2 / 28.1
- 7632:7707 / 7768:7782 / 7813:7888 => 0.4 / 24.8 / 23.4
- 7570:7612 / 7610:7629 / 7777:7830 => 1.0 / 24.7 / 23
